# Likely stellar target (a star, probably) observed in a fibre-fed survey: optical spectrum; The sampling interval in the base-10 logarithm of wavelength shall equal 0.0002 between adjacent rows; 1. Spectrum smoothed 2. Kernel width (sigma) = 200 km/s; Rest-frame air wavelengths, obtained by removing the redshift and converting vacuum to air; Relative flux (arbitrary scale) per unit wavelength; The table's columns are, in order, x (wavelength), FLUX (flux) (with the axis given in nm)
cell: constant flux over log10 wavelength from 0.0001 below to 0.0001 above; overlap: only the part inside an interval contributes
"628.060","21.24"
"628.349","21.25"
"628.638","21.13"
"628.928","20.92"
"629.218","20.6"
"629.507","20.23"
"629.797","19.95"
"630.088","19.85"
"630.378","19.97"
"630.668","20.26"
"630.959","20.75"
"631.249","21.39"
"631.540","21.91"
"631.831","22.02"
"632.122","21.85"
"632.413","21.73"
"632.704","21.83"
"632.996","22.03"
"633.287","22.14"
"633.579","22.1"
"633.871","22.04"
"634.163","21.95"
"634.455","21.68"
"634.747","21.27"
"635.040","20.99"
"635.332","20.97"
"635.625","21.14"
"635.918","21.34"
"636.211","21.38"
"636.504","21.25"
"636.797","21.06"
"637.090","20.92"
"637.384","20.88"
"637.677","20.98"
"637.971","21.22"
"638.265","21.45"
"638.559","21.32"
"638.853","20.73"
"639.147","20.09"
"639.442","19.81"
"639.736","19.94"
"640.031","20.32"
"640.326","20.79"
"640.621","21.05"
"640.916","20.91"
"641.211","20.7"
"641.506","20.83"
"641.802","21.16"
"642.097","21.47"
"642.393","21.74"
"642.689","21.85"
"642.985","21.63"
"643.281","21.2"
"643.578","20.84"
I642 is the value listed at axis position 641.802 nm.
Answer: 21.16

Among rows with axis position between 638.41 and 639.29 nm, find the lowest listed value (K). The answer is 20.09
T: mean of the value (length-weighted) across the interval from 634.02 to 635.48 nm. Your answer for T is 21.4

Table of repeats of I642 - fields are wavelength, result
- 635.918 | 21.34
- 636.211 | 21.38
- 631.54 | 21.91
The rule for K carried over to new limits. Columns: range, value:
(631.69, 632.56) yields 21.73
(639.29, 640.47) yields 19.81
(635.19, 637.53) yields 20.88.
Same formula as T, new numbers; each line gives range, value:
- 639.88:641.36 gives 20.8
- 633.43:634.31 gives 22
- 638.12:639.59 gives 20.7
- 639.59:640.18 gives 20.1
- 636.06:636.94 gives 21.2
